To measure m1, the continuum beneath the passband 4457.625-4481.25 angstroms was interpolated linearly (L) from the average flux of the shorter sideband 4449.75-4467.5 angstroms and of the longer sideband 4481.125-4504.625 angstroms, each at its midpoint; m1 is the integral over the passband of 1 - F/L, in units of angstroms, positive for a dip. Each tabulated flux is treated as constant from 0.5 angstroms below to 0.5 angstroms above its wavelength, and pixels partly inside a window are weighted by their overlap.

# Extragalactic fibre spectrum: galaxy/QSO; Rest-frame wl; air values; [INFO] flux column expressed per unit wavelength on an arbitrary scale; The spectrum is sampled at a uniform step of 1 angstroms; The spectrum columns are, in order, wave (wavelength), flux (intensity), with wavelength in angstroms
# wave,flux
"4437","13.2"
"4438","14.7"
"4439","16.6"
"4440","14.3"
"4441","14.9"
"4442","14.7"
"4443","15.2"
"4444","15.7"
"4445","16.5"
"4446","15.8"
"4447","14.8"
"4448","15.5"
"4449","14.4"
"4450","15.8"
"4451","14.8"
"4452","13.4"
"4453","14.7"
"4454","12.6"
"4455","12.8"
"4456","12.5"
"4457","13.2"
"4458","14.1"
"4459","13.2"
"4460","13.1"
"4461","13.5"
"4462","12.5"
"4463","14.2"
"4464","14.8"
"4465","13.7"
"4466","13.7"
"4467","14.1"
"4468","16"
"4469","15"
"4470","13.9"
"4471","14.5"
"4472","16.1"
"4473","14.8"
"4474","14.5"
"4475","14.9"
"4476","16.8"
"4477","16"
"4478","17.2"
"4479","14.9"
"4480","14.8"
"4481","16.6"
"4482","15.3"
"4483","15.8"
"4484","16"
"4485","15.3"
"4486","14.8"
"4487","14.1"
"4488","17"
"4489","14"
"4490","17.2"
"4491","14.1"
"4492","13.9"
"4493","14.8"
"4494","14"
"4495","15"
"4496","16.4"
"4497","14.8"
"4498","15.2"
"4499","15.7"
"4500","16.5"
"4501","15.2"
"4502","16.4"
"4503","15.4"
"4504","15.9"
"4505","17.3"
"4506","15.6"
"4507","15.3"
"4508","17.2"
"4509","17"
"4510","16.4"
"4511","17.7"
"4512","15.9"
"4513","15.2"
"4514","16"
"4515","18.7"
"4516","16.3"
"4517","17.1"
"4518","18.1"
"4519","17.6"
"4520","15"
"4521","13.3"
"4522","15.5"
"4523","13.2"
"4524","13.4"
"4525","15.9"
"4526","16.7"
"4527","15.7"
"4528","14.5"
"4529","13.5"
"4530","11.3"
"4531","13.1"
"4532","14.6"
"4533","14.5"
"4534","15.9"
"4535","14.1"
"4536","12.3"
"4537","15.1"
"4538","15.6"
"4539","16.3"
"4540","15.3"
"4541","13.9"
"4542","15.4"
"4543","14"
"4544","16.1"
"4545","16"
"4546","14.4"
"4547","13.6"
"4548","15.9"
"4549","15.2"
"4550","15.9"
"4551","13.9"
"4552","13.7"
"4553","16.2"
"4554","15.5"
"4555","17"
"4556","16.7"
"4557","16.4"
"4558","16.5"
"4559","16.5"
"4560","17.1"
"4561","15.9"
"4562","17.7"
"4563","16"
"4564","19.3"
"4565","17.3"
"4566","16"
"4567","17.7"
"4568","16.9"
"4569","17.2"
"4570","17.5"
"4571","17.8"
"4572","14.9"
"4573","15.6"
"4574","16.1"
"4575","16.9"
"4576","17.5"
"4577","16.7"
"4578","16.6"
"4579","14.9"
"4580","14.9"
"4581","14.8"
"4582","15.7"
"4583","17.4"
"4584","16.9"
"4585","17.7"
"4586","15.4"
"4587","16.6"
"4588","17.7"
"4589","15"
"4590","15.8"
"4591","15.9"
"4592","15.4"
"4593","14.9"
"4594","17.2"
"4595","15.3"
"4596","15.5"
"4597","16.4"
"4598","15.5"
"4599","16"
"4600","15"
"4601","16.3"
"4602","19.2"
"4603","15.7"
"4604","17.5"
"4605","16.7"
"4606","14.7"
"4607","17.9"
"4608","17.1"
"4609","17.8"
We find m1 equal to -0.8 angstroms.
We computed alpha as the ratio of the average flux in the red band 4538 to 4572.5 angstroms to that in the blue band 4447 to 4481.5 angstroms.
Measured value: 1.11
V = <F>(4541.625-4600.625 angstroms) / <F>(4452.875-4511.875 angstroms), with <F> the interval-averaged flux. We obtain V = 1.1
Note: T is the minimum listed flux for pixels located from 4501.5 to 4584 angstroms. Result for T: 11.3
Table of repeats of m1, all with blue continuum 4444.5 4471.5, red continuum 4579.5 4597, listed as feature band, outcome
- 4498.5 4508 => -0.7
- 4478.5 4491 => -0.7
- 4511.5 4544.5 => 0.1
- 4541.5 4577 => -1.3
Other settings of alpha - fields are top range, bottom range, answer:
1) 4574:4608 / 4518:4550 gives 1.10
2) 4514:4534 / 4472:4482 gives 0.97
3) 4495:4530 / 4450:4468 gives 1.15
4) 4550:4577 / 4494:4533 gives 1.06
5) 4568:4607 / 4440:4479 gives 1.12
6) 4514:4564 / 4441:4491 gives 1.04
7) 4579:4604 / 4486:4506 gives 1.04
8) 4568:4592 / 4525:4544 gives 1.12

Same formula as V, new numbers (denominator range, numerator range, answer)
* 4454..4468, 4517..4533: 1.09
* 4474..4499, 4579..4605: 1.05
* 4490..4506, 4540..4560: 1.00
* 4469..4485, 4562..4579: 1.09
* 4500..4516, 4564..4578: 1.03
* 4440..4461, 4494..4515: 1.12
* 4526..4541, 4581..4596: 1.11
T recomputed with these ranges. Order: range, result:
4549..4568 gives 13.7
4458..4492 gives 12.5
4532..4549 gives 12.3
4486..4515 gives 13.9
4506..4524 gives 13.2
